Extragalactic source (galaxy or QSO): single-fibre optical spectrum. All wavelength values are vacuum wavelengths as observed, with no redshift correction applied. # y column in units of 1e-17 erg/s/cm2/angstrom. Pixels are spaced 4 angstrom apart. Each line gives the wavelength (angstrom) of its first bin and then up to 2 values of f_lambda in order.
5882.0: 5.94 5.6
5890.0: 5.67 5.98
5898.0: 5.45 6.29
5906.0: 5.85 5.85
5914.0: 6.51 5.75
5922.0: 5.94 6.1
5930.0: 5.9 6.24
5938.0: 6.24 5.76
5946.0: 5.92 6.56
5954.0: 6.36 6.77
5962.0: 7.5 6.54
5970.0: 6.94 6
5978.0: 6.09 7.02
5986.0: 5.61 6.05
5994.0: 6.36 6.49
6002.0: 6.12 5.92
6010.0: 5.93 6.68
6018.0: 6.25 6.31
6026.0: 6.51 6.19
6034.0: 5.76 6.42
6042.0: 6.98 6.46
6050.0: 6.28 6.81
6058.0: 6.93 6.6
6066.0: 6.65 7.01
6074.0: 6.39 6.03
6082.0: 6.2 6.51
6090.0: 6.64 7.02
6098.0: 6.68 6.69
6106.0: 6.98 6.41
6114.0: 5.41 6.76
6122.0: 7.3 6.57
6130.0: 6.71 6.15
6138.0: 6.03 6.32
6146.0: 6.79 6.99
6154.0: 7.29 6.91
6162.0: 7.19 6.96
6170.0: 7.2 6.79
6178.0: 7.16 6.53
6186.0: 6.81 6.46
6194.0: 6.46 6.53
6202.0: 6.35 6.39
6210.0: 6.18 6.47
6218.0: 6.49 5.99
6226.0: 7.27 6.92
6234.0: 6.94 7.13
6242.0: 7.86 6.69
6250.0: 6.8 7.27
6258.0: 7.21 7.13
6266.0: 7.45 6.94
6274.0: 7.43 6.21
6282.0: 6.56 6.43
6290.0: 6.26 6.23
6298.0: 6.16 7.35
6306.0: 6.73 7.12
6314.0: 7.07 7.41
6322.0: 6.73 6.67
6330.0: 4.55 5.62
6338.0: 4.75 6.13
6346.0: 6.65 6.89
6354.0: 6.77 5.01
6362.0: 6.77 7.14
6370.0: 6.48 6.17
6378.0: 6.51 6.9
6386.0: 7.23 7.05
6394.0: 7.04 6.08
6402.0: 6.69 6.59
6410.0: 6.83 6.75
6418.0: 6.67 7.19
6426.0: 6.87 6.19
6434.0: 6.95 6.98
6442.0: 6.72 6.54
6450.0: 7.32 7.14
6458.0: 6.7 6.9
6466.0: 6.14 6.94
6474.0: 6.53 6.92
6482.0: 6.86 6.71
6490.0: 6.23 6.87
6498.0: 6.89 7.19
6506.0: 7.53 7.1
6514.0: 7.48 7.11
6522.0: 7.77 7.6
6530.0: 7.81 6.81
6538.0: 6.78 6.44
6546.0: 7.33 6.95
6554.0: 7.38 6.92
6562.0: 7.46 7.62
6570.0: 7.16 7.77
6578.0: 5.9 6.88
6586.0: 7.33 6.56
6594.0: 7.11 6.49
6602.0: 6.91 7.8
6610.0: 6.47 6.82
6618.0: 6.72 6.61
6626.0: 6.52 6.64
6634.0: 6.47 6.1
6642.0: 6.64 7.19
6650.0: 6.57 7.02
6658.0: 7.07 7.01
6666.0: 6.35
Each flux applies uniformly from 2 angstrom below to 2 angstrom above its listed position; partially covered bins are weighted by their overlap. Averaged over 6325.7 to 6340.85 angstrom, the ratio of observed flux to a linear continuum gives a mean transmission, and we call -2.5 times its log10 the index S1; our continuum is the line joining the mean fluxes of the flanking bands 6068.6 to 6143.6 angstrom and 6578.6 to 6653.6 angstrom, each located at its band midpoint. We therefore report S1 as 0.24 mag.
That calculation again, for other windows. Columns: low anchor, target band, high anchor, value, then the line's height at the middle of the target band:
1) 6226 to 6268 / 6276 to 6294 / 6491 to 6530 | 0.13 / 7.17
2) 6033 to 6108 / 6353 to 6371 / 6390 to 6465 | 0.06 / 6.75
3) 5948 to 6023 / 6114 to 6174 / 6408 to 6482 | -0.04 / 6.53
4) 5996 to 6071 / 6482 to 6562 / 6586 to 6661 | -0.06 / 6.72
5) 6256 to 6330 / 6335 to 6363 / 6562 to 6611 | 0.12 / 6.82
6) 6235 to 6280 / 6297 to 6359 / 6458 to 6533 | 0.11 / 7.08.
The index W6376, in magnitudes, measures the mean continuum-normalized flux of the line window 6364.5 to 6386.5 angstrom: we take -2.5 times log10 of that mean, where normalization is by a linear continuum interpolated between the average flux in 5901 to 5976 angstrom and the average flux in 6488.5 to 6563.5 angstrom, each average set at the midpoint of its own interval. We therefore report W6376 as 0.036 mag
